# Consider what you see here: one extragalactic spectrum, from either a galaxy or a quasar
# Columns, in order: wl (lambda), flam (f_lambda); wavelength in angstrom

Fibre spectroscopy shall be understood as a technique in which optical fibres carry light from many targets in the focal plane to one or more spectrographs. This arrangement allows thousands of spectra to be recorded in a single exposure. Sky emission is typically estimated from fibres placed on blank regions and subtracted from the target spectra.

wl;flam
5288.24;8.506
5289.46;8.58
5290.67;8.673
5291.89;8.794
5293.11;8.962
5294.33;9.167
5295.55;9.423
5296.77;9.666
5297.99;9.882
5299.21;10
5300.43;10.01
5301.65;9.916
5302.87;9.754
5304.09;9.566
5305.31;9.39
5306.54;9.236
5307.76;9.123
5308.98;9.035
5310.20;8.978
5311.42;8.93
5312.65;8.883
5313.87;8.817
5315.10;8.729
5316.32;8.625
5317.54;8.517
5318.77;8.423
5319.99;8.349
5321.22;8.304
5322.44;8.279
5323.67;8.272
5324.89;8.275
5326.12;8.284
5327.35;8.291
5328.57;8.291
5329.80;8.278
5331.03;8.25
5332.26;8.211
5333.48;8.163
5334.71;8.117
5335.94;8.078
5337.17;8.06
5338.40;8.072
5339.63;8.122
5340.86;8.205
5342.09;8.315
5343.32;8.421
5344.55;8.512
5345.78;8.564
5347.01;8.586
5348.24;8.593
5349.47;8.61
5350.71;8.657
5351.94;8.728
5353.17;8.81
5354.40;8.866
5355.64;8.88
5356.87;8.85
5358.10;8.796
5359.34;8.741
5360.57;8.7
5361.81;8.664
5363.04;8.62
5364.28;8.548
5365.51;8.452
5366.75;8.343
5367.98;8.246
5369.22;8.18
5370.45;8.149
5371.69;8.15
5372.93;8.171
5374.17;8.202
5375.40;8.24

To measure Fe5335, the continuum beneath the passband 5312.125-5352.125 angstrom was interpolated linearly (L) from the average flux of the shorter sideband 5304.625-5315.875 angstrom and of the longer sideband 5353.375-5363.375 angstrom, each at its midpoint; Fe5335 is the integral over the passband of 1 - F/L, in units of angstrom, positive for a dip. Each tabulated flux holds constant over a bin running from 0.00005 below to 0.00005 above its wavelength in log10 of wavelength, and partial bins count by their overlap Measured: 2.3 angstrom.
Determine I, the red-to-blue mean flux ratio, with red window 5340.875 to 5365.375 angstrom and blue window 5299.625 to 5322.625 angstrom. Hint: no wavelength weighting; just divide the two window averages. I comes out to 0.96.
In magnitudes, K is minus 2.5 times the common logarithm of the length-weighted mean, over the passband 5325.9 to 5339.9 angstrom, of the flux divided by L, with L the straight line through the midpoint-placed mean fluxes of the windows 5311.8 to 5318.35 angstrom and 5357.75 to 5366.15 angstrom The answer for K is 0.06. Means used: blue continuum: 8.7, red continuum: 8.63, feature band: 8.18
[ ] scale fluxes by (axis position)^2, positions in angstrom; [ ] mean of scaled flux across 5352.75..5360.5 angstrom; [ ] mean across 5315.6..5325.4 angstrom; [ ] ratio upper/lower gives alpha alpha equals 1.06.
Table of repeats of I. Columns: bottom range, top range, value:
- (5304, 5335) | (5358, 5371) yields 0.99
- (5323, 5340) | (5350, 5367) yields 1.06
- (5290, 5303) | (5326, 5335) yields 0.87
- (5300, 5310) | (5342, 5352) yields 0.90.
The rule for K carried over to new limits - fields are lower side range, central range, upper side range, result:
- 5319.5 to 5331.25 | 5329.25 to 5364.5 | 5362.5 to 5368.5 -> -0.01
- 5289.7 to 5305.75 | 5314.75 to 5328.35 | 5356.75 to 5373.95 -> 0.09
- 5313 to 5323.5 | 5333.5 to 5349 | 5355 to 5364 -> 0.04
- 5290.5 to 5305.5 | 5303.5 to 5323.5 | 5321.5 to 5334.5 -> 0.01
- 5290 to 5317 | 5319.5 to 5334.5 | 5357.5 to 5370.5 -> 0.09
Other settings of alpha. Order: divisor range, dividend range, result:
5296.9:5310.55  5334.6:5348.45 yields 0.88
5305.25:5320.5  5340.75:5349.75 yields 0.97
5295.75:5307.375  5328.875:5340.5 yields 0.85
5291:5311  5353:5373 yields 0.93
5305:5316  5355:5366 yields 0.99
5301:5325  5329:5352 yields 0.95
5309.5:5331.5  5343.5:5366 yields 1.03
